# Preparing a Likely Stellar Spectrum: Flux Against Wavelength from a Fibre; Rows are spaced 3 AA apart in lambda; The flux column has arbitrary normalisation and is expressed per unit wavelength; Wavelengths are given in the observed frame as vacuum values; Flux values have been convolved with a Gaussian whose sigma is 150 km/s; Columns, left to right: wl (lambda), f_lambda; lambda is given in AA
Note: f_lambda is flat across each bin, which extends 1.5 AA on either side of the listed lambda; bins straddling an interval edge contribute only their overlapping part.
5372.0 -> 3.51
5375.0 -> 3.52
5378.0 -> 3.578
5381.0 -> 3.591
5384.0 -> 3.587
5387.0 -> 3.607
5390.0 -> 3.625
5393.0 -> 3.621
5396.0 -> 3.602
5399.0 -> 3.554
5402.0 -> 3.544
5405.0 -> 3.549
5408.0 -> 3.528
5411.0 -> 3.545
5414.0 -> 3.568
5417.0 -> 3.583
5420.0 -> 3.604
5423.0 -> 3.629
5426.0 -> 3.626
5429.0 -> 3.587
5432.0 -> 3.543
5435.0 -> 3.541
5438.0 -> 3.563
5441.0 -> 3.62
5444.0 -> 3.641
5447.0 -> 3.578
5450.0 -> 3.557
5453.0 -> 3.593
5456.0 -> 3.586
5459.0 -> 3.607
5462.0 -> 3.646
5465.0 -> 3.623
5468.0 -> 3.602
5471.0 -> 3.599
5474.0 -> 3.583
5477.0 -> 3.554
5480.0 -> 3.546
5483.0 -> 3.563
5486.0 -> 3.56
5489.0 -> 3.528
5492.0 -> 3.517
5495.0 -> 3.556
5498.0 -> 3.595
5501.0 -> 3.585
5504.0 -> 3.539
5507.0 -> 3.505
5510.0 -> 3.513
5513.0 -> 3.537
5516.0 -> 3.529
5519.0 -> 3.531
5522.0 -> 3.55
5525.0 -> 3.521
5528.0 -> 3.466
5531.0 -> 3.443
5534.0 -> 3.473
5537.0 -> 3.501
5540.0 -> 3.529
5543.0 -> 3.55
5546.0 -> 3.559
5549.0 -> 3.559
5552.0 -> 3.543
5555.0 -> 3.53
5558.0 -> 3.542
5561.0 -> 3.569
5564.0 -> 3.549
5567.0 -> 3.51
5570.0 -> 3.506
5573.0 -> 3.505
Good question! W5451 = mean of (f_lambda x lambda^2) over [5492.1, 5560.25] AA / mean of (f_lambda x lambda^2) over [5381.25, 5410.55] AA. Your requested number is 1.0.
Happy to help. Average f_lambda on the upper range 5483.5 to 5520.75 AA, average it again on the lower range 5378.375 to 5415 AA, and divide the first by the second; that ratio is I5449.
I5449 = 0.99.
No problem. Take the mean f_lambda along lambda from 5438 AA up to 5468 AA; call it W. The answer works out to 3.6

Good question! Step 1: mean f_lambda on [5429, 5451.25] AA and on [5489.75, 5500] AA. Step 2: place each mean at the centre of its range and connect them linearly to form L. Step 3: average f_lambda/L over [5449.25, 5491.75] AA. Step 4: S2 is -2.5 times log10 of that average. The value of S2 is 0.00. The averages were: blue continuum 3.58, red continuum 3.56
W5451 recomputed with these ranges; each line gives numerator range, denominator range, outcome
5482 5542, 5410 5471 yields 1.01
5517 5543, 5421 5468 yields 1.01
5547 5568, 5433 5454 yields 1.03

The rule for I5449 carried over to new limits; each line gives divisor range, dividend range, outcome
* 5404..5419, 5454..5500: 1.01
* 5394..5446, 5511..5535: 0.98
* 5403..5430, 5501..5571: 0.99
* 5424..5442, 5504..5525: 0.99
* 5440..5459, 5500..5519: 0.98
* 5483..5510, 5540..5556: 1.00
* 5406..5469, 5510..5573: 0.98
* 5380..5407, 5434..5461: 1.00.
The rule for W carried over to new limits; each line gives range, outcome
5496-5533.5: 3.53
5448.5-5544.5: 3.55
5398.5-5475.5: 3.58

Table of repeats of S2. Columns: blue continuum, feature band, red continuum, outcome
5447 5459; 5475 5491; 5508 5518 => 0.00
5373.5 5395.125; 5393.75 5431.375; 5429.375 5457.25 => 0.00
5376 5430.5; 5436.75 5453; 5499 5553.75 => -0.01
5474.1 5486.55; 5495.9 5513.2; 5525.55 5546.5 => 0.00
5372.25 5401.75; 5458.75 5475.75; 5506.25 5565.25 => -0.02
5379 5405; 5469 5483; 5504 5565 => -0.01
